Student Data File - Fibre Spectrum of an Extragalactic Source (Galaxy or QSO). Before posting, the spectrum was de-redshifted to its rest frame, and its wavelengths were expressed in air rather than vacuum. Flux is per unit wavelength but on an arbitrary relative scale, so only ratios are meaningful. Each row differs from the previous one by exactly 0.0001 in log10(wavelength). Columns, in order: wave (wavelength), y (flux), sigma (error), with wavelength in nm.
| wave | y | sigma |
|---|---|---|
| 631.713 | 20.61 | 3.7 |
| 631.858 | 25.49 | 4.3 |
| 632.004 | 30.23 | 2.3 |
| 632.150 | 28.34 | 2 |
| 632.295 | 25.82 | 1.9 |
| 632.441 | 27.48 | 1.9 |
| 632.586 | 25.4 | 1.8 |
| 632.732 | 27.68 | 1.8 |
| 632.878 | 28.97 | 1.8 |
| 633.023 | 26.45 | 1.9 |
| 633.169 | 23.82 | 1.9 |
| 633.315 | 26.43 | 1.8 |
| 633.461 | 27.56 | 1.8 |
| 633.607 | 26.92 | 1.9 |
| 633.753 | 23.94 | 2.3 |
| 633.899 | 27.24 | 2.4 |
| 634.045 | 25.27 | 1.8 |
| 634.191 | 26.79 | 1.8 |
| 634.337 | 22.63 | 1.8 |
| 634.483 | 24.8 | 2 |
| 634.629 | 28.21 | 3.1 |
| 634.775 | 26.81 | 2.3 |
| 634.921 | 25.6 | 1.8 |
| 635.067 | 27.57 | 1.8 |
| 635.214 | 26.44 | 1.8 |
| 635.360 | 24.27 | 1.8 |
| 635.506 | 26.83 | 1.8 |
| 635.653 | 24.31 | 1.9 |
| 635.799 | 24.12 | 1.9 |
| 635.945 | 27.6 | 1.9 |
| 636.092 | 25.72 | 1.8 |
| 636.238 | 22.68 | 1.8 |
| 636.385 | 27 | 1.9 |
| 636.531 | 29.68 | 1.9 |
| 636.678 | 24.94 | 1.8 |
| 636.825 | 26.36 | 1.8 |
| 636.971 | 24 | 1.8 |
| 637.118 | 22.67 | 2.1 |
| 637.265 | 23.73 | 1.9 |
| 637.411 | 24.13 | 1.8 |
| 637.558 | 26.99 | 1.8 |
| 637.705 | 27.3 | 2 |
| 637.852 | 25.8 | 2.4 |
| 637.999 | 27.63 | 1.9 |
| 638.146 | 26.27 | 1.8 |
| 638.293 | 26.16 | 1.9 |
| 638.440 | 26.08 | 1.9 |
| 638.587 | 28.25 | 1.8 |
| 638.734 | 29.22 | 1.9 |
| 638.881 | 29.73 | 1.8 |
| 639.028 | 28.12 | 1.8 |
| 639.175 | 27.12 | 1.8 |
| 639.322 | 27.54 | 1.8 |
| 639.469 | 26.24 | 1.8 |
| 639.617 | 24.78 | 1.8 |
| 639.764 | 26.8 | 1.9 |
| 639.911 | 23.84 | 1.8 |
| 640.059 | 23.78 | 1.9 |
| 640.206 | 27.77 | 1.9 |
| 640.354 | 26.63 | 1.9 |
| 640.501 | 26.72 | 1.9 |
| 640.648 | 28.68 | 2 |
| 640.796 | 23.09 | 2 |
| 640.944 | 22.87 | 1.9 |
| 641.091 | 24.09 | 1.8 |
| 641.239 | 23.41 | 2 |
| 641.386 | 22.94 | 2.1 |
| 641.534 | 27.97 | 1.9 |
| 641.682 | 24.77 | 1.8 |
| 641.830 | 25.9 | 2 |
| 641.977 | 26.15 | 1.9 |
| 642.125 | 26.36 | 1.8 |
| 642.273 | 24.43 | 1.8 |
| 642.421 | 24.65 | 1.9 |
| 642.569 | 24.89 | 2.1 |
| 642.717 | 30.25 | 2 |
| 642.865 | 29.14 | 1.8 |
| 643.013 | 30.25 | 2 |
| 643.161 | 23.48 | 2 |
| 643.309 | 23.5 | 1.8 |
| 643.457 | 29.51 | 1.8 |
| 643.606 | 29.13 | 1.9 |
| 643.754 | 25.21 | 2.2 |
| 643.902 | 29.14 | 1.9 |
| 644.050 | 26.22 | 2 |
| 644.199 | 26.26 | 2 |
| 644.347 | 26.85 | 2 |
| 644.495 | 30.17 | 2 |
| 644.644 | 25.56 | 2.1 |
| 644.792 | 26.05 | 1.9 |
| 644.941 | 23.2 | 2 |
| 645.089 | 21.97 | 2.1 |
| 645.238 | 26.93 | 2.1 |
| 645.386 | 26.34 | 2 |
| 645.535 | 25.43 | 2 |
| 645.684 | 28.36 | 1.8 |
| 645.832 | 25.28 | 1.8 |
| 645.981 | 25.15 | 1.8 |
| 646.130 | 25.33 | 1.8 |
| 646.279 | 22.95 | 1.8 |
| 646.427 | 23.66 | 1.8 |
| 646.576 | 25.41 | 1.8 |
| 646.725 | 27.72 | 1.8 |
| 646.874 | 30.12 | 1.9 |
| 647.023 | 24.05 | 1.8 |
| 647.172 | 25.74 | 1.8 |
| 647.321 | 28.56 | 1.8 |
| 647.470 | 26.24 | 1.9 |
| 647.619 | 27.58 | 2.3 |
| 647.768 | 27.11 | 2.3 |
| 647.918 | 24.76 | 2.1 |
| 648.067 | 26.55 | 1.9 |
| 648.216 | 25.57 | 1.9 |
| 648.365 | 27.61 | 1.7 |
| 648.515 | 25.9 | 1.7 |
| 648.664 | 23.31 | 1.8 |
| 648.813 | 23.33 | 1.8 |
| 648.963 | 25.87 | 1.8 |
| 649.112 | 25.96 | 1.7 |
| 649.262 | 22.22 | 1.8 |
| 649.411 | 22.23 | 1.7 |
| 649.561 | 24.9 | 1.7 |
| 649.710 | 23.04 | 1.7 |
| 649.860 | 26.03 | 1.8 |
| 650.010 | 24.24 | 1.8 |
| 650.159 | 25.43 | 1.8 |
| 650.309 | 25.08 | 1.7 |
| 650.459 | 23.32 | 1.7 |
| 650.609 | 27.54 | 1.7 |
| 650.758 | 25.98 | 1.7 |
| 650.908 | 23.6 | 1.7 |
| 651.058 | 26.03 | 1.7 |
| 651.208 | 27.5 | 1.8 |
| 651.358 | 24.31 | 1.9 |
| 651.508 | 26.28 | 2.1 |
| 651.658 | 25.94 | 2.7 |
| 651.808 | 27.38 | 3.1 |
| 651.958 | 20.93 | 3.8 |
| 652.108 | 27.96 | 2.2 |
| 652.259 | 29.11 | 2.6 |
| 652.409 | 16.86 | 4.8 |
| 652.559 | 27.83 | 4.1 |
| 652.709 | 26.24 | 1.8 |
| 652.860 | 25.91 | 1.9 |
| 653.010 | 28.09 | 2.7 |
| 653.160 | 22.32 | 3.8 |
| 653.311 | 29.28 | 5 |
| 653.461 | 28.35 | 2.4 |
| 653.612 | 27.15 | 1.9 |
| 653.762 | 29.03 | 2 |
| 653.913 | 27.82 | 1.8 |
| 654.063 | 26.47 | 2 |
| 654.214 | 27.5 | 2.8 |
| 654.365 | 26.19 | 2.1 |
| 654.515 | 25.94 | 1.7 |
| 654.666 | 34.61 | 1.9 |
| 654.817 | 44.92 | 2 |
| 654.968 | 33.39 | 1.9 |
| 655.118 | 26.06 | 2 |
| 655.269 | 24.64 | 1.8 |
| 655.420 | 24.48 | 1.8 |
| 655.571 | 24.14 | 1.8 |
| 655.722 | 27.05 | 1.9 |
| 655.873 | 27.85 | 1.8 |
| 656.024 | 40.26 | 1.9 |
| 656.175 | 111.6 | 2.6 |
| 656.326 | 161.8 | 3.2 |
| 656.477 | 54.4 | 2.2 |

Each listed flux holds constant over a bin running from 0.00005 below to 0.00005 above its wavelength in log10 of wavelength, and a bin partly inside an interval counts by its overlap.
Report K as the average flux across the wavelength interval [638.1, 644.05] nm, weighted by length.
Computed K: 26.4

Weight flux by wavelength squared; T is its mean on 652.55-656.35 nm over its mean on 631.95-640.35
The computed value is 1.43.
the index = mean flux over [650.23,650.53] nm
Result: 24.2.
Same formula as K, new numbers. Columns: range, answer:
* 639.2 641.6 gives 25.5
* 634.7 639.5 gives 26.3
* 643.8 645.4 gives 26.2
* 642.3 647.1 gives 26.3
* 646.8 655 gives 26.4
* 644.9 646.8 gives 25.3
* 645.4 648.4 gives 26.1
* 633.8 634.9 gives 25.9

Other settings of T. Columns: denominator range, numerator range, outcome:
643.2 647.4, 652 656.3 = 1.28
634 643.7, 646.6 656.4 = 1.20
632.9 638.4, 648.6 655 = 1.07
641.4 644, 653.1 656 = 1.11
